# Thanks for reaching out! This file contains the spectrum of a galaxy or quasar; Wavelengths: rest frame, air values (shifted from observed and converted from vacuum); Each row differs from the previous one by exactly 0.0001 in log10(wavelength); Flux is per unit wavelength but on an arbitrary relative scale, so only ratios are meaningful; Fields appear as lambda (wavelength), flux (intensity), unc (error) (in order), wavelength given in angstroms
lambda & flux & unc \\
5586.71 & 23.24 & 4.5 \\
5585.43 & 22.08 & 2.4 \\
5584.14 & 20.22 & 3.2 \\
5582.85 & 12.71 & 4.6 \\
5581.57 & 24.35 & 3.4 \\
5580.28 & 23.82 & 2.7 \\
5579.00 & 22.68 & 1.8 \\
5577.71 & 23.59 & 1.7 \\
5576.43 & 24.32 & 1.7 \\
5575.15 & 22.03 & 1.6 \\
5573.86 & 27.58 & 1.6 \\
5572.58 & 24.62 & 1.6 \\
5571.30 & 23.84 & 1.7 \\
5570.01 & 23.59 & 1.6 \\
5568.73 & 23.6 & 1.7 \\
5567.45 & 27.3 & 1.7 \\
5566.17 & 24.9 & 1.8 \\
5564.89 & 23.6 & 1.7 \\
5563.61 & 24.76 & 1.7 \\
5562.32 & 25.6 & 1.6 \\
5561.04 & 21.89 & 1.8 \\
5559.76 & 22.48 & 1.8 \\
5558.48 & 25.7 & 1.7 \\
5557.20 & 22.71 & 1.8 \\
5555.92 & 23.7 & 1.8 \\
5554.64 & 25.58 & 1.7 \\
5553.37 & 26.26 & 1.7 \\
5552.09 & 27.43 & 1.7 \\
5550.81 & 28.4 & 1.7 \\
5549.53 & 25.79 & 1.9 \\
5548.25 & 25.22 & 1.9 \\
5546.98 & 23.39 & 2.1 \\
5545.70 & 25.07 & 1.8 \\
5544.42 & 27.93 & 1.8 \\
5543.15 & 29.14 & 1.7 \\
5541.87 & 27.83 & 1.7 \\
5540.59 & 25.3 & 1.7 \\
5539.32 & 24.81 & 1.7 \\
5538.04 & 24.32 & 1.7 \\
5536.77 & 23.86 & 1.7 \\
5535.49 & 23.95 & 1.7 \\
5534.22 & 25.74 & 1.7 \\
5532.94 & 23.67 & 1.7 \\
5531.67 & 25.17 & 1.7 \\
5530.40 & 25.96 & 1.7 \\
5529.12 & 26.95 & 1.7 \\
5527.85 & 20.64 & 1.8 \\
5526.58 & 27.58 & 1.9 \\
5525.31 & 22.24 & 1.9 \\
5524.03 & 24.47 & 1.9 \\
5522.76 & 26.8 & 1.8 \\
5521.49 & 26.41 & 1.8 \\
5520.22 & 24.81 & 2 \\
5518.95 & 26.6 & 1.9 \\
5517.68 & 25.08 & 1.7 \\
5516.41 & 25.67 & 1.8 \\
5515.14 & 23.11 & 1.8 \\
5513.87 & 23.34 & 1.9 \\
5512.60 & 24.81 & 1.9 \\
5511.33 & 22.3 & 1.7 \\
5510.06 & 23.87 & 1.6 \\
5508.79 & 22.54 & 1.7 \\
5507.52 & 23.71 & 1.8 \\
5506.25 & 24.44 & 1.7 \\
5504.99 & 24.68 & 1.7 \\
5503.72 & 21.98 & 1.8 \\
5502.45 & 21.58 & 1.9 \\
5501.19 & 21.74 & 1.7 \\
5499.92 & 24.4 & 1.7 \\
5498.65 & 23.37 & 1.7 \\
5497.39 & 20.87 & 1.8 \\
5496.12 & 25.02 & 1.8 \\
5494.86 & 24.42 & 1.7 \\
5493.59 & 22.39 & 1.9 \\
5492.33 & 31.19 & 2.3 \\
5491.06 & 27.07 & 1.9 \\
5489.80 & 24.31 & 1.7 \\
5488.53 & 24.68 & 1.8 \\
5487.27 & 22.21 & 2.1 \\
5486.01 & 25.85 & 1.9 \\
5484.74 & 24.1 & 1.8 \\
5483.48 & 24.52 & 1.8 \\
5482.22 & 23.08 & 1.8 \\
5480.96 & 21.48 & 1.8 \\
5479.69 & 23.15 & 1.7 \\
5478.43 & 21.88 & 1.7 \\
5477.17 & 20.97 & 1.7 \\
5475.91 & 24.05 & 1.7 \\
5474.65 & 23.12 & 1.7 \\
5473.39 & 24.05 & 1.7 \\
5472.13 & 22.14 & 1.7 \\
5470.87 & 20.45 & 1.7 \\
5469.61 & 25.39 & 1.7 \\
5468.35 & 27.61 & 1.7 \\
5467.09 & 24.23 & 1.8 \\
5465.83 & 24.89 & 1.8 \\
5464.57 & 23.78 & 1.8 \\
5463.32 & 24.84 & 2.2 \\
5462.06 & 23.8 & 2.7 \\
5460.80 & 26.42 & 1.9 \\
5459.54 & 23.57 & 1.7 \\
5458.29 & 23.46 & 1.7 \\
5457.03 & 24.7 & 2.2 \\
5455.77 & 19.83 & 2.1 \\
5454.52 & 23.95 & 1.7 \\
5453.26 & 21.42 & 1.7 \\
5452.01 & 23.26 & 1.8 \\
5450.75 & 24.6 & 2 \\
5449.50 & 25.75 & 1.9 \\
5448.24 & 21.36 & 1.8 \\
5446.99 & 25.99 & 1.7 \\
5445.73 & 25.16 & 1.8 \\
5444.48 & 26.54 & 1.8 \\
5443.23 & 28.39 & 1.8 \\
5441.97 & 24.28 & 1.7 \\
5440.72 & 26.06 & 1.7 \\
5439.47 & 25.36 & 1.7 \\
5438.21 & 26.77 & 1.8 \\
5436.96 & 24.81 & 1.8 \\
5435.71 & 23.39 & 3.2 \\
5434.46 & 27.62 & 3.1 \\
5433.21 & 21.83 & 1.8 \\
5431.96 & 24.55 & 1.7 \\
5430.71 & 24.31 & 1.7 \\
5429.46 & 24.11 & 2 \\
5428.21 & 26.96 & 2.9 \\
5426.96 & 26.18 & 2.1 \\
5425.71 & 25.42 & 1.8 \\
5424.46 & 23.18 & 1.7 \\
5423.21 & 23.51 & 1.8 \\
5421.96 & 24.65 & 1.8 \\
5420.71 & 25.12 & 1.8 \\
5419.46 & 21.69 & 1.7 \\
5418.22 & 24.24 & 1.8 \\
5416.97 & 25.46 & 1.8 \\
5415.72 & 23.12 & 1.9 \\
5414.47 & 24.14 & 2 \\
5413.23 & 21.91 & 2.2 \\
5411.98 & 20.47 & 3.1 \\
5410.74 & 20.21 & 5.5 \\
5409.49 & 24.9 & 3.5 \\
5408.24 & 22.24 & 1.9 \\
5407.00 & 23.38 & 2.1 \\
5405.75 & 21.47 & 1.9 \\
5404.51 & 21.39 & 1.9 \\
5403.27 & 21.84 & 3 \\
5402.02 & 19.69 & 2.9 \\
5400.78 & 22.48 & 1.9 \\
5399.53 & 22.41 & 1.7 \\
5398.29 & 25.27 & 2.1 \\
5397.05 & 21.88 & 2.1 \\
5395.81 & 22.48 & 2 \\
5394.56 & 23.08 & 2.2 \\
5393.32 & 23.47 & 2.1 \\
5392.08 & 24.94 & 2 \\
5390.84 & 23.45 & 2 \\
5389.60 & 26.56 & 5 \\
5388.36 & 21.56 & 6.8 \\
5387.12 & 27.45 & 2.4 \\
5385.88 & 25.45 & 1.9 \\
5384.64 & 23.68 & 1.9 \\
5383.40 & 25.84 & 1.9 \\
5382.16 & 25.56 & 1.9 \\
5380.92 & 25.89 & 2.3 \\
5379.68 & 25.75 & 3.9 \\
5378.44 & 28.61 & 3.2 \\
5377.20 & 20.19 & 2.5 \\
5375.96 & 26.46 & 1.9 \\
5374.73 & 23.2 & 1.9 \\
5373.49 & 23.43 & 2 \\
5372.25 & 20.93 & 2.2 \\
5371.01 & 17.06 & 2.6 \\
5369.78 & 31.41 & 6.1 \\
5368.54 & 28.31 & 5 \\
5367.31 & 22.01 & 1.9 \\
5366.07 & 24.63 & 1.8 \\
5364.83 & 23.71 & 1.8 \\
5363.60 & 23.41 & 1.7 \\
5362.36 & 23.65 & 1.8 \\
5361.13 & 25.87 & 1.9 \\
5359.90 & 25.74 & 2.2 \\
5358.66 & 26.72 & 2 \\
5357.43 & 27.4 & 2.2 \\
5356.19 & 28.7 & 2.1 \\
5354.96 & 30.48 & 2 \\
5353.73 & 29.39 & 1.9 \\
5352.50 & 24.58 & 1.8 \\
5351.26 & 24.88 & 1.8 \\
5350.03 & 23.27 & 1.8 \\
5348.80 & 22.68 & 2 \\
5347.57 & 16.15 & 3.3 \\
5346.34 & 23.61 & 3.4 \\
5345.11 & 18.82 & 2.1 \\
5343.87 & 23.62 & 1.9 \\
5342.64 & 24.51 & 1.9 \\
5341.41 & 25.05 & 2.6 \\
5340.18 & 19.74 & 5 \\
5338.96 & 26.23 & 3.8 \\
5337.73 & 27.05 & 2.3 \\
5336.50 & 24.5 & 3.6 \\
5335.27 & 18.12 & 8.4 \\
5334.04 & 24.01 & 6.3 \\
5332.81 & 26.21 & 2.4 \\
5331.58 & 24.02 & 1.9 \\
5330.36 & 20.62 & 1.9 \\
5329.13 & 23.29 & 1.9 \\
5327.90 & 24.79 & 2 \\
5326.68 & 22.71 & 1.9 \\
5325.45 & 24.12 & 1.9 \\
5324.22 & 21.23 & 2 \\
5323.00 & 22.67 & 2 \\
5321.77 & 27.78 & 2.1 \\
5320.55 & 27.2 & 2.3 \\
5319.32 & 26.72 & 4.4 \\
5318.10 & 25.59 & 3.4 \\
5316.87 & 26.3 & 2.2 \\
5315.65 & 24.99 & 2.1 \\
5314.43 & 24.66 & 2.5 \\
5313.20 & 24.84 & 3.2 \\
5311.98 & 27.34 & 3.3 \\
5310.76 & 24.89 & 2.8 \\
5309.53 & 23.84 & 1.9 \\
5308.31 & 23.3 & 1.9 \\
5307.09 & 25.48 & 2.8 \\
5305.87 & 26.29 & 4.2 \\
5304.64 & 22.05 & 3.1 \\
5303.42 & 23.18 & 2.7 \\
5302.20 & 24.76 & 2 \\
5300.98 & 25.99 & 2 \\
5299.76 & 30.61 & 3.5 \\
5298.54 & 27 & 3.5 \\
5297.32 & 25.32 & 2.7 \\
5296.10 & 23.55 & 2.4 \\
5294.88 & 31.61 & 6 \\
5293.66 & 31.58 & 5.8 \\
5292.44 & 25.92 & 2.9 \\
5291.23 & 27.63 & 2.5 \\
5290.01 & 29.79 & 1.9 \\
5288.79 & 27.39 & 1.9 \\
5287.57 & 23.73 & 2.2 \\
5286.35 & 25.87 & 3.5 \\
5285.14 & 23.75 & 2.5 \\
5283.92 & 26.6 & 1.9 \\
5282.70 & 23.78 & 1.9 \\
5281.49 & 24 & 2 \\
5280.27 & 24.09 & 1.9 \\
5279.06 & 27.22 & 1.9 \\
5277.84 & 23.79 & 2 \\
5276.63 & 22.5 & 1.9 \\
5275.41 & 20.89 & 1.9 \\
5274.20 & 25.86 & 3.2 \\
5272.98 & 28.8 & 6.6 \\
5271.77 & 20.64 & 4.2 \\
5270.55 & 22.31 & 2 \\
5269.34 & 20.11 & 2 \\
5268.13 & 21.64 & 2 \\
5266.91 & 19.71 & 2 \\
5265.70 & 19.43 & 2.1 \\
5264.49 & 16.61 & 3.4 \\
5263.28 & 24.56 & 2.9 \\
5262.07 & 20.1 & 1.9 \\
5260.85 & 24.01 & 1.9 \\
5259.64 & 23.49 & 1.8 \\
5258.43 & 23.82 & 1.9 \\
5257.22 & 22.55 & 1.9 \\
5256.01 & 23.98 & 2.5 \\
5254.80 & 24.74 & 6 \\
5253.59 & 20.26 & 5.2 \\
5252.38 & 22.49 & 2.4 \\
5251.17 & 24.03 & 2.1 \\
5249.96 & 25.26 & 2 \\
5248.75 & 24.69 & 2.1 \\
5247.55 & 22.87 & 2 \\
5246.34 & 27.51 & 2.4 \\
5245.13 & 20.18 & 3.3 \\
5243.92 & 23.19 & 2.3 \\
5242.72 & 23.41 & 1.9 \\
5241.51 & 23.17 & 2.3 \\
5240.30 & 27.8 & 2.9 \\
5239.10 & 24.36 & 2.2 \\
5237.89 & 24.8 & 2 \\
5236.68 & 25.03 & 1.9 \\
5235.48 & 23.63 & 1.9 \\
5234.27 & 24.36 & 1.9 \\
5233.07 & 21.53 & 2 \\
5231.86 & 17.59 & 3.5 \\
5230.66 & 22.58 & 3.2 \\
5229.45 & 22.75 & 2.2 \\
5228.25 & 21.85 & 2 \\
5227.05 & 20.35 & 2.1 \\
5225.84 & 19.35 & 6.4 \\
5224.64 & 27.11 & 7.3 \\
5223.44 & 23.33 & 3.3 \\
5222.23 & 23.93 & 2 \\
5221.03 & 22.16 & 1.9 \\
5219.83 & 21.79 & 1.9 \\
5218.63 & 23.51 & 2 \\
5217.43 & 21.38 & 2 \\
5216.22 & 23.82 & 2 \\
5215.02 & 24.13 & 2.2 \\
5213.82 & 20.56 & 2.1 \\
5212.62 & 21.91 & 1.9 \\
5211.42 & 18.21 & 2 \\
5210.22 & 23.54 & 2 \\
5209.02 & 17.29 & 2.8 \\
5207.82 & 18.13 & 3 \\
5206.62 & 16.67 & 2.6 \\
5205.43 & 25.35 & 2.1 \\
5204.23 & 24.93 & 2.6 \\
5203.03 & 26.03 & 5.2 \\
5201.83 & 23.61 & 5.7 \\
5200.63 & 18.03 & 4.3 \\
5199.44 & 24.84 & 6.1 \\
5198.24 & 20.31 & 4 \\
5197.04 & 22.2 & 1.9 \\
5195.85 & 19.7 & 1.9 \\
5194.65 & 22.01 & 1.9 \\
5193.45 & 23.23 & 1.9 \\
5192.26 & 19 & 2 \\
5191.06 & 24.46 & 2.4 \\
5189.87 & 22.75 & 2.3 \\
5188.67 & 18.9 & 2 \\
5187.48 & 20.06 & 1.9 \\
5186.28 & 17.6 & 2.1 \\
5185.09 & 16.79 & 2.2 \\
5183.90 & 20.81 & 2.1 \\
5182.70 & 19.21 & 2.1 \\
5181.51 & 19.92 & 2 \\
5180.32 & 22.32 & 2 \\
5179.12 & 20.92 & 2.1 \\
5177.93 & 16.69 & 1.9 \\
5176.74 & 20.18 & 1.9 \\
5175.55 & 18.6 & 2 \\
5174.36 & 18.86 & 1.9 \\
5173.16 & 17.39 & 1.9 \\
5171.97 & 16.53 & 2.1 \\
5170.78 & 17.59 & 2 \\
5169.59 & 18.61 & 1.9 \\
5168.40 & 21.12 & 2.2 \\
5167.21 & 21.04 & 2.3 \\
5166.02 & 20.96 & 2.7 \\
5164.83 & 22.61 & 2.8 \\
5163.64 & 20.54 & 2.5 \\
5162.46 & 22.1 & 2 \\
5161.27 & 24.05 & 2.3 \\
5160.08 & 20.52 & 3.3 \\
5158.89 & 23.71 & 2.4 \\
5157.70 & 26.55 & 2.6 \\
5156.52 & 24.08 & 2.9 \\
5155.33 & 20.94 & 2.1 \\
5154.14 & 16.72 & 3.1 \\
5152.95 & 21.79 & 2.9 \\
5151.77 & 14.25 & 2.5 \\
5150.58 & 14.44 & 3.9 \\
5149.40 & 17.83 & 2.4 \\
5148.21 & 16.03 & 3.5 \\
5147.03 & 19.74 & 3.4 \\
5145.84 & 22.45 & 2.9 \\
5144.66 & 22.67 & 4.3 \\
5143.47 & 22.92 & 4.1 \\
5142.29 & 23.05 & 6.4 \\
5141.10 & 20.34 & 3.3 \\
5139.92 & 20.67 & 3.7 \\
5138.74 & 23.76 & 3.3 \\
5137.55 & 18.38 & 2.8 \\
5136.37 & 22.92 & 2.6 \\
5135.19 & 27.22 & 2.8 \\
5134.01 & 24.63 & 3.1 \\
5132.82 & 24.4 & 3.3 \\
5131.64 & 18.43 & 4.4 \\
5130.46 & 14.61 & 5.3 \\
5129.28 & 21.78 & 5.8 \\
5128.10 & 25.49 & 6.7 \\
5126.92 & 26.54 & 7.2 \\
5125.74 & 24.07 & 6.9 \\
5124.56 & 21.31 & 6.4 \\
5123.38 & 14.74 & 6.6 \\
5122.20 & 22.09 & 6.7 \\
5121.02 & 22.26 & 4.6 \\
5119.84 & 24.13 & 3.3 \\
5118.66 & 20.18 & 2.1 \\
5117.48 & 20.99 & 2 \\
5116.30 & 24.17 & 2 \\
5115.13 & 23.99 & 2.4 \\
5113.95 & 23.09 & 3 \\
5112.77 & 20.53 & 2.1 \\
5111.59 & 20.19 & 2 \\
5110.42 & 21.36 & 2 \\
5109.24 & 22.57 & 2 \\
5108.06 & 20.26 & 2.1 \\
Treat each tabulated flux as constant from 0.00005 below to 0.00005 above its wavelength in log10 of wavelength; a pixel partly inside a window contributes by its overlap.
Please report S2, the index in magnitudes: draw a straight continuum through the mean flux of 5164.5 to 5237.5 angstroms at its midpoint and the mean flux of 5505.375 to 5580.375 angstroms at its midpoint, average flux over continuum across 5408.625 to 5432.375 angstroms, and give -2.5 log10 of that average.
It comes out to -0.02 mag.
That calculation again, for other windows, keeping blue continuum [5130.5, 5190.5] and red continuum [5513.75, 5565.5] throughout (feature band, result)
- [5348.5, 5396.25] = -0.09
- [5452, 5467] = 0.02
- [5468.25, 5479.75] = 0.06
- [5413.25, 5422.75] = -0.01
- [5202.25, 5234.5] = -0.04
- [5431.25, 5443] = -0.05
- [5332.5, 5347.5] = -0.02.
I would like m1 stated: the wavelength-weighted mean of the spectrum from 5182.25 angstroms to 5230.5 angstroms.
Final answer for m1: 21.6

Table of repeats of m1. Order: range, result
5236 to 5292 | 23.8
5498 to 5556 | 24.8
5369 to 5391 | 24.6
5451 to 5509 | 23.7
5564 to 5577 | 24.6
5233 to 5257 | 23.9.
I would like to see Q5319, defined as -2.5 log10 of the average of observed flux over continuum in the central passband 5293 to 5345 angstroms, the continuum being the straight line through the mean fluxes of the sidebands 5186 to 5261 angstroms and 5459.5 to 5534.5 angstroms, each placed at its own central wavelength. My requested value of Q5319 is -0.08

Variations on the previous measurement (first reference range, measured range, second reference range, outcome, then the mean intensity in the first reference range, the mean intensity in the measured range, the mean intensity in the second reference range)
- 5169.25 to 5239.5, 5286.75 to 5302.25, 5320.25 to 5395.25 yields -0.19 mag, 21.2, 27.4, 24.3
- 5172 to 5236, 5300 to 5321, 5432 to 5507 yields -0.13 mag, 21.2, 25.2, 24.1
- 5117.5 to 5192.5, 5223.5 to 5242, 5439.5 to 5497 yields -0.07 mag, 20.7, 23.1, 24.2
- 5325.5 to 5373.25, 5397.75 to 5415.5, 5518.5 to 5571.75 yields 0.10 mag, 24.1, 22.3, 25.1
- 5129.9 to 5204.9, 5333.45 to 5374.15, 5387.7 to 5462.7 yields -0.06 mag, 20.8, 24.2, 23.8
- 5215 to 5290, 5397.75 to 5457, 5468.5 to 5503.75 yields -0.01 mag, 23.3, 23.9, 23.6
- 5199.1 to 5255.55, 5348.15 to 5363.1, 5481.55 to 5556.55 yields -0.11 mag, 22.7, 26.1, 24.8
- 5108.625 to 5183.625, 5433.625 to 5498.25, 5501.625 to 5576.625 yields -0.01 mag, 21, 24.3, 24.8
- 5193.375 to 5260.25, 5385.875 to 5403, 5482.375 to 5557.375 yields 0.02 mag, 22.7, 23.5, 24.8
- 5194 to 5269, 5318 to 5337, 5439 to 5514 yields -0.04 mag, 22.4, 23.9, 24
